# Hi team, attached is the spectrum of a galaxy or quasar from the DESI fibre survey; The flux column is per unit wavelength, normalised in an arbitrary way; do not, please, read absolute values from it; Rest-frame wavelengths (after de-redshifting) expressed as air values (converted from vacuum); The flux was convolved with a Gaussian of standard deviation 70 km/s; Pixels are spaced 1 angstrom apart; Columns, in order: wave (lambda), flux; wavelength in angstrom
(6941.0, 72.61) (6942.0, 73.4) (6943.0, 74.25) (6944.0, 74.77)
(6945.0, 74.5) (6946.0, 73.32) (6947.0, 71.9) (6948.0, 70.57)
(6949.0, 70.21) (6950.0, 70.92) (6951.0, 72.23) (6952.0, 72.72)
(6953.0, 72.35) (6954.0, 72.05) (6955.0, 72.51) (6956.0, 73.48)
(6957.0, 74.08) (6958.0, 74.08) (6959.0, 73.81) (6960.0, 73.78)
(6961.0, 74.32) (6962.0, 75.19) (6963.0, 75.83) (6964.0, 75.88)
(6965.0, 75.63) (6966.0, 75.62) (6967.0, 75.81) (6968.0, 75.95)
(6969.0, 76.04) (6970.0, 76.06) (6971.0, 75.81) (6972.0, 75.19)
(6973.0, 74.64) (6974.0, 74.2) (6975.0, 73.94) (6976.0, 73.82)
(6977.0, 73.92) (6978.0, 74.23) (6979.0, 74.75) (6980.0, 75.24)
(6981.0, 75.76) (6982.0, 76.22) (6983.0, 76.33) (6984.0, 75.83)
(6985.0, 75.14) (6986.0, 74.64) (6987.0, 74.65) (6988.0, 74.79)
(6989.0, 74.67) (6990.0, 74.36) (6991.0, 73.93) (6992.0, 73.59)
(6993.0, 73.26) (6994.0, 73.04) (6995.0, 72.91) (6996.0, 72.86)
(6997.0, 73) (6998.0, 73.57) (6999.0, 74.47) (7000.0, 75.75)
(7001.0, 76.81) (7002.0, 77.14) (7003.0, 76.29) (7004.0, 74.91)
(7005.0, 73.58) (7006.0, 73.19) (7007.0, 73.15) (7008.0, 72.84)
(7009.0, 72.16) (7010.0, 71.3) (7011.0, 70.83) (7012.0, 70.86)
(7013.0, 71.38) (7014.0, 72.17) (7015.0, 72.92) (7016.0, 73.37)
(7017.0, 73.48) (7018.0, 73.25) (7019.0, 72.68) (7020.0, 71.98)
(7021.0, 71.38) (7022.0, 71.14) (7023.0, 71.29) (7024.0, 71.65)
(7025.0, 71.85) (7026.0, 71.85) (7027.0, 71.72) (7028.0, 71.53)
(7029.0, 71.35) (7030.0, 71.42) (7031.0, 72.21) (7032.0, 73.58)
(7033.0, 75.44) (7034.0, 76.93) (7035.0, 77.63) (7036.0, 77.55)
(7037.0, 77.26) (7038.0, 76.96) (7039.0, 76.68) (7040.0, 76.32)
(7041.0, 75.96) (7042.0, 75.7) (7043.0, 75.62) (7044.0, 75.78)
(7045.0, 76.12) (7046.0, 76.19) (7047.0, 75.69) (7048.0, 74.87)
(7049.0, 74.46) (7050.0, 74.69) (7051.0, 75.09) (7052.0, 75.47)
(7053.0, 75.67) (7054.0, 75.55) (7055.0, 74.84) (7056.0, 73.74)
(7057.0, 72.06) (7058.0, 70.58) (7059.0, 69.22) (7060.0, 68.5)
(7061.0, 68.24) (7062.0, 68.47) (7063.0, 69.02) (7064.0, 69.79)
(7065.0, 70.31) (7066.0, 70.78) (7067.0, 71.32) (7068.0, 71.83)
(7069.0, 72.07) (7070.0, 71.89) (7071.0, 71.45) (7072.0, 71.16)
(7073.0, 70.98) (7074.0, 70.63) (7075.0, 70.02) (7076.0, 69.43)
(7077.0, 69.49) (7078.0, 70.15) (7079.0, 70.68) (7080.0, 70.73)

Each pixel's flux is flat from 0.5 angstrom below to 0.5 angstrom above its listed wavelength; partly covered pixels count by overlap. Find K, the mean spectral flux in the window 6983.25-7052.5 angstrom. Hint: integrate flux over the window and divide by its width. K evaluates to 74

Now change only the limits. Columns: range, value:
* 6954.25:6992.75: 74.8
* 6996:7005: 75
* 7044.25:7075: 72.3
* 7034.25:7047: 76.5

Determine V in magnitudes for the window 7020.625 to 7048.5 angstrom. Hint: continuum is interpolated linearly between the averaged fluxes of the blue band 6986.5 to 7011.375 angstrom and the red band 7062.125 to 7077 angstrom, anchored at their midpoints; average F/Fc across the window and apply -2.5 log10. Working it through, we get -0.03 mag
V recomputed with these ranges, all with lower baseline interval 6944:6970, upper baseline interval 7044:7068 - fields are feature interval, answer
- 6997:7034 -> 0.003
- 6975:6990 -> -0.021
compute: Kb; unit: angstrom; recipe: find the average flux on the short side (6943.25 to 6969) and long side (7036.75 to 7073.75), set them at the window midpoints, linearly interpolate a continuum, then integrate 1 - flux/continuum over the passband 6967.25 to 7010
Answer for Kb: -0.6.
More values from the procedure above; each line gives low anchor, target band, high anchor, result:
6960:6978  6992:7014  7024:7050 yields 0.43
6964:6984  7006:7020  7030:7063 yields 0.45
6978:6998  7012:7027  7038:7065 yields 0.39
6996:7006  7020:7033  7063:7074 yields 0.27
